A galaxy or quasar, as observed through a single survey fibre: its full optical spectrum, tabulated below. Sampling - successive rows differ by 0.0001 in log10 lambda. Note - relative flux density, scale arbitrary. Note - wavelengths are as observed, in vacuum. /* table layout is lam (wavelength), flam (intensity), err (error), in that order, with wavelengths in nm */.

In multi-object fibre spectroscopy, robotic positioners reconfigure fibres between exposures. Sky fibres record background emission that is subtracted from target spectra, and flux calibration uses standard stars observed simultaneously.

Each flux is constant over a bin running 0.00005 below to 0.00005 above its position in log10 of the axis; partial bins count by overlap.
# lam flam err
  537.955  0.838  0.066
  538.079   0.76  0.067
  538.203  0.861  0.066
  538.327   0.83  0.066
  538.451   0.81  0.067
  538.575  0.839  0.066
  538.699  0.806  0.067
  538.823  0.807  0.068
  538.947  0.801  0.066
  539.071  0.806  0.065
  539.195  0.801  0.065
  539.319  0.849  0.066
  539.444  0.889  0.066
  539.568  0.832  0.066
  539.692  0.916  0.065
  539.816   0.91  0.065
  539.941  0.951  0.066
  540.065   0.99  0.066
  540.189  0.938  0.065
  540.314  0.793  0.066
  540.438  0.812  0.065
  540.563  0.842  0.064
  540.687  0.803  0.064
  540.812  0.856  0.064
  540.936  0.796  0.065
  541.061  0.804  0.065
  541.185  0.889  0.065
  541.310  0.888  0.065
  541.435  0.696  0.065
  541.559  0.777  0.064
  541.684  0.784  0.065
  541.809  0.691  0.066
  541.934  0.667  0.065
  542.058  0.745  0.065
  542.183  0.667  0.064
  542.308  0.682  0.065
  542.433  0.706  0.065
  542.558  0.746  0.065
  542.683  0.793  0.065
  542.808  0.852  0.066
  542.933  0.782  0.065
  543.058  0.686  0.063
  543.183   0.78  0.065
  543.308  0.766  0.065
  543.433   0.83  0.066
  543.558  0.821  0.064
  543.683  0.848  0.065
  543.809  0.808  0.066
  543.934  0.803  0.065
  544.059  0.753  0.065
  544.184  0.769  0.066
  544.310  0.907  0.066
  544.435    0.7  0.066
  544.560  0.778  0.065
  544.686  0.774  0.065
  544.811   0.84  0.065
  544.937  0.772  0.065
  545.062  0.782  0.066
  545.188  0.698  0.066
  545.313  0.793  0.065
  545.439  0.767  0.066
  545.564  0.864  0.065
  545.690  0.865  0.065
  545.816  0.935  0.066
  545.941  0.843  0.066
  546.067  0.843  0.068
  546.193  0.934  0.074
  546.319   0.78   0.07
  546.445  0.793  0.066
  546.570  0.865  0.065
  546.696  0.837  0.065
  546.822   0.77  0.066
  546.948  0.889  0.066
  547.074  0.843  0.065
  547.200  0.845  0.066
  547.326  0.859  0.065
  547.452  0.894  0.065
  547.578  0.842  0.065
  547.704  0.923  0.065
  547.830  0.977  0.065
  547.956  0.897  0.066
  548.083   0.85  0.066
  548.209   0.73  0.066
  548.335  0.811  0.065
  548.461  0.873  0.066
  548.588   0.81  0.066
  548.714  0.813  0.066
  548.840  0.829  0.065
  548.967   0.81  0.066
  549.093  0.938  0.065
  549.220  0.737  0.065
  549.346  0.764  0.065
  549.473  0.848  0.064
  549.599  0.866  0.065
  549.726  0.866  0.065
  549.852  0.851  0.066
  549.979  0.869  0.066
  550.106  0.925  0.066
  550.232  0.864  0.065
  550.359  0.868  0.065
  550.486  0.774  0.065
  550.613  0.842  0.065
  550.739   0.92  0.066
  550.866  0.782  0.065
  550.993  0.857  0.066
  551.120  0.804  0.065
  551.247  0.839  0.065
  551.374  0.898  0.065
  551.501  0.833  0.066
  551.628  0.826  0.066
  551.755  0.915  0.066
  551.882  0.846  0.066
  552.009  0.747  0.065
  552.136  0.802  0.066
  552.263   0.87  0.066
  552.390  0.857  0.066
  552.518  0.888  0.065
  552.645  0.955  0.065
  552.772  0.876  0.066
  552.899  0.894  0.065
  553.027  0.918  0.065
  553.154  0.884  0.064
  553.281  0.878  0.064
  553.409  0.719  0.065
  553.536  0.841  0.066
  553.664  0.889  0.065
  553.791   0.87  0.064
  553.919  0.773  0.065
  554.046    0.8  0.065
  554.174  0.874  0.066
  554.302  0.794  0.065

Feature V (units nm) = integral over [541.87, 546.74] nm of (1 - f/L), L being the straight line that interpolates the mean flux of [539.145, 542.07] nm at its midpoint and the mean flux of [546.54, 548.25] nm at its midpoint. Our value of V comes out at 0.320 nm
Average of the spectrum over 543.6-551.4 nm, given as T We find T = 0.834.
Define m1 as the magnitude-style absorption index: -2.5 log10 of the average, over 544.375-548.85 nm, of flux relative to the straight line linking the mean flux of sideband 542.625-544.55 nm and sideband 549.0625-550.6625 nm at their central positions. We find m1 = -0.02 mag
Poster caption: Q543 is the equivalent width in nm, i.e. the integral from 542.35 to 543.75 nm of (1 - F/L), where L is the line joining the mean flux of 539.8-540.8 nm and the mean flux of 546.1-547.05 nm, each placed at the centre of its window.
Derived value 0.13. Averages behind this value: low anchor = 0.877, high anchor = 0.838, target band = 0.781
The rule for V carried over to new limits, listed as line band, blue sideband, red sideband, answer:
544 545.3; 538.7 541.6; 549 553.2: 0.11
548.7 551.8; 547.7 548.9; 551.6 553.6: 0.02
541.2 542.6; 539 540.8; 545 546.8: 0.19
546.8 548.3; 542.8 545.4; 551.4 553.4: -0.08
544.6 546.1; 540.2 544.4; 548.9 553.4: -0.01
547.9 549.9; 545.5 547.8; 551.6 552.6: 0.05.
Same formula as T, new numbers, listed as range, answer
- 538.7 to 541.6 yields 0.845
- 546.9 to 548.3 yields 0.867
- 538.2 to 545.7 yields 0.804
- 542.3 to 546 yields 0.793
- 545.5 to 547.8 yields 0.859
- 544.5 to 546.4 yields 0.817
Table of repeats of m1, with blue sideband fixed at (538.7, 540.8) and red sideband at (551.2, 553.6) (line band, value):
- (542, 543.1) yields 0.16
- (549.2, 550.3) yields 0.01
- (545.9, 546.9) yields 0.03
